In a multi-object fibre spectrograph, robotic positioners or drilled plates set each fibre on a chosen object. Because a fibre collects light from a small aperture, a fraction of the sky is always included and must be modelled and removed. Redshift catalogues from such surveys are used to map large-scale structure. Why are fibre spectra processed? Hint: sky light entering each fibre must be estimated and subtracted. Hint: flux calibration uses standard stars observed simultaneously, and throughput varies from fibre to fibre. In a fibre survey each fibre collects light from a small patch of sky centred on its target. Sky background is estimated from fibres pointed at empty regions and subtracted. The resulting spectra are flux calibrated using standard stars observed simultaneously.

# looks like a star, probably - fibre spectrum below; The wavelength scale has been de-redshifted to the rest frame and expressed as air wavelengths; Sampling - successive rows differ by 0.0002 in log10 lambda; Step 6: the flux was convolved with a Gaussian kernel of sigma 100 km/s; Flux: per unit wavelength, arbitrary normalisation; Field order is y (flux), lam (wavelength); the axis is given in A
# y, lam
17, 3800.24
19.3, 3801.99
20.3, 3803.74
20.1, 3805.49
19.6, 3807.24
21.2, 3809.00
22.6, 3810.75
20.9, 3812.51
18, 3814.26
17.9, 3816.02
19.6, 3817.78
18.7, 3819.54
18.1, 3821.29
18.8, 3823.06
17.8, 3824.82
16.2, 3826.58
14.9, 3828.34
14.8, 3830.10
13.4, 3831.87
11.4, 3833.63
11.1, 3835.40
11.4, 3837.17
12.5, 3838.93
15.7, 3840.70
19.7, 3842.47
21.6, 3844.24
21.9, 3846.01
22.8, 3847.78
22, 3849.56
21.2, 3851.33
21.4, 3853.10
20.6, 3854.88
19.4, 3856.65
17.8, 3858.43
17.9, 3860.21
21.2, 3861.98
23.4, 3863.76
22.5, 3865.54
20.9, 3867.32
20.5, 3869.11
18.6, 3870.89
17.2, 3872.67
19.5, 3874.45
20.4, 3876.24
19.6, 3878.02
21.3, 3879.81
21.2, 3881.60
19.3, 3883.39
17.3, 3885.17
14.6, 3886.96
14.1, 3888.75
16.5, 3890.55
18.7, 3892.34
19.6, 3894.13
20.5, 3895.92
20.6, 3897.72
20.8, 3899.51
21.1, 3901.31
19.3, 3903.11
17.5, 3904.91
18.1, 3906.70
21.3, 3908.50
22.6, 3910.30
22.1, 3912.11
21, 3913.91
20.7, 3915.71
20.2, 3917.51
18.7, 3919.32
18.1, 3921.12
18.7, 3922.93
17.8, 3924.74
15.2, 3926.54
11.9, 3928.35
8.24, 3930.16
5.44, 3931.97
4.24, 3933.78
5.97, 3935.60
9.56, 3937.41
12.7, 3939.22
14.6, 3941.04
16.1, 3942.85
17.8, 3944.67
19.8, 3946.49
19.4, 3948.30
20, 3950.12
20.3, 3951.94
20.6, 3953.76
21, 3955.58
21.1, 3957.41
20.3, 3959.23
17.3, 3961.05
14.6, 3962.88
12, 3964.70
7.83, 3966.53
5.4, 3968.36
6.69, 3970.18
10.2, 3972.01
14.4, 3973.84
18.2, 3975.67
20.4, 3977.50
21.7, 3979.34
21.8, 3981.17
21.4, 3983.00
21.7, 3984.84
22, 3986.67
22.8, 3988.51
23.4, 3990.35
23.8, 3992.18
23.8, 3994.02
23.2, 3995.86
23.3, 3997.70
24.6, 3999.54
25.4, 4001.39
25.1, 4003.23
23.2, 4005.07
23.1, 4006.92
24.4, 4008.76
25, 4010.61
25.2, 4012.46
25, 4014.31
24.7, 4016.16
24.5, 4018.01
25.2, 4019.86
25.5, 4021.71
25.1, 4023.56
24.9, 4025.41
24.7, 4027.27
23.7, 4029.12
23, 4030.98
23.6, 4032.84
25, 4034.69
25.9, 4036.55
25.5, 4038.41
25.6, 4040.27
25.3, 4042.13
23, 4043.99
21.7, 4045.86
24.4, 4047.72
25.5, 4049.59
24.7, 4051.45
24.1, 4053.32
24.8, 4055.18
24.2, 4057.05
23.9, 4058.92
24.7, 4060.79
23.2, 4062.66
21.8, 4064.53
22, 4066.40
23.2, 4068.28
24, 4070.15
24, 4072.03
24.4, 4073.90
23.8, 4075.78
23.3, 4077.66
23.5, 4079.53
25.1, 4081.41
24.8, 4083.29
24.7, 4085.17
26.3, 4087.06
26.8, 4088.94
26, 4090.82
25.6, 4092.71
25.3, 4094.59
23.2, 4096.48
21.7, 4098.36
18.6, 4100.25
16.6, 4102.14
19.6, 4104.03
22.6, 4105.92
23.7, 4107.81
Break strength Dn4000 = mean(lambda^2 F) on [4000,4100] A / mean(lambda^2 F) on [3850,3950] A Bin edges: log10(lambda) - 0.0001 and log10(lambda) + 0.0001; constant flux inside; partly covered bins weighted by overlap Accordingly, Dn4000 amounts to 1.5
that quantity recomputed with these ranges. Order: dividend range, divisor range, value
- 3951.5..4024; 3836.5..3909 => 1.13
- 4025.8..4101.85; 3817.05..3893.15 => 1.46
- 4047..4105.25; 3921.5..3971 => 1.76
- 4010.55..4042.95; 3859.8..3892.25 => 1.40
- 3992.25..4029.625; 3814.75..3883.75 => 1.43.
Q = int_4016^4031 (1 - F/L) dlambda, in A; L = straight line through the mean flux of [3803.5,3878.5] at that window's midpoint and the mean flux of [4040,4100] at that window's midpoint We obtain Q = -1.1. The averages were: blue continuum 18.7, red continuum 24.1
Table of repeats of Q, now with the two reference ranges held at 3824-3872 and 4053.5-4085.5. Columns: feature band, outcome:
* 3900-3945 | 9.2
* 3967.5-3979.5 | 4.5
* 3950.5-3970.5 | 5.2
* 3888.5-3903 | 0.2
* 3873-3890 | 0.5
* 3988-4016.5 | -2.6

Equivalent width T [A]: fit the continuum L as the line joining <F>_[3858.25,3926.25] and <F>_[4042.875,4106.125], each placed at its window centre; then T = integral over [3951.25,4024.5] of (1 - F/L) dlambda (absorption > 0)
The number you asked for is 3.5 A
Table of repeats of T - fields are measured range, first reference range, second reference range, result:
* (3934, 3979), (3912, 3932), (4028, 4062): 8.8 A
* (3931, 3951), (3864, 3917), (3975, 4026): 7.7 A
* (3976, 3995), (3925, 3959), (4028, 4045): -2.8 A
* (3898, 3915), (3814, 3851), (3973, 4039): -0.5 A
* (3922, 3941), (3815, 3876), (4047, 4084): 8.7 A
